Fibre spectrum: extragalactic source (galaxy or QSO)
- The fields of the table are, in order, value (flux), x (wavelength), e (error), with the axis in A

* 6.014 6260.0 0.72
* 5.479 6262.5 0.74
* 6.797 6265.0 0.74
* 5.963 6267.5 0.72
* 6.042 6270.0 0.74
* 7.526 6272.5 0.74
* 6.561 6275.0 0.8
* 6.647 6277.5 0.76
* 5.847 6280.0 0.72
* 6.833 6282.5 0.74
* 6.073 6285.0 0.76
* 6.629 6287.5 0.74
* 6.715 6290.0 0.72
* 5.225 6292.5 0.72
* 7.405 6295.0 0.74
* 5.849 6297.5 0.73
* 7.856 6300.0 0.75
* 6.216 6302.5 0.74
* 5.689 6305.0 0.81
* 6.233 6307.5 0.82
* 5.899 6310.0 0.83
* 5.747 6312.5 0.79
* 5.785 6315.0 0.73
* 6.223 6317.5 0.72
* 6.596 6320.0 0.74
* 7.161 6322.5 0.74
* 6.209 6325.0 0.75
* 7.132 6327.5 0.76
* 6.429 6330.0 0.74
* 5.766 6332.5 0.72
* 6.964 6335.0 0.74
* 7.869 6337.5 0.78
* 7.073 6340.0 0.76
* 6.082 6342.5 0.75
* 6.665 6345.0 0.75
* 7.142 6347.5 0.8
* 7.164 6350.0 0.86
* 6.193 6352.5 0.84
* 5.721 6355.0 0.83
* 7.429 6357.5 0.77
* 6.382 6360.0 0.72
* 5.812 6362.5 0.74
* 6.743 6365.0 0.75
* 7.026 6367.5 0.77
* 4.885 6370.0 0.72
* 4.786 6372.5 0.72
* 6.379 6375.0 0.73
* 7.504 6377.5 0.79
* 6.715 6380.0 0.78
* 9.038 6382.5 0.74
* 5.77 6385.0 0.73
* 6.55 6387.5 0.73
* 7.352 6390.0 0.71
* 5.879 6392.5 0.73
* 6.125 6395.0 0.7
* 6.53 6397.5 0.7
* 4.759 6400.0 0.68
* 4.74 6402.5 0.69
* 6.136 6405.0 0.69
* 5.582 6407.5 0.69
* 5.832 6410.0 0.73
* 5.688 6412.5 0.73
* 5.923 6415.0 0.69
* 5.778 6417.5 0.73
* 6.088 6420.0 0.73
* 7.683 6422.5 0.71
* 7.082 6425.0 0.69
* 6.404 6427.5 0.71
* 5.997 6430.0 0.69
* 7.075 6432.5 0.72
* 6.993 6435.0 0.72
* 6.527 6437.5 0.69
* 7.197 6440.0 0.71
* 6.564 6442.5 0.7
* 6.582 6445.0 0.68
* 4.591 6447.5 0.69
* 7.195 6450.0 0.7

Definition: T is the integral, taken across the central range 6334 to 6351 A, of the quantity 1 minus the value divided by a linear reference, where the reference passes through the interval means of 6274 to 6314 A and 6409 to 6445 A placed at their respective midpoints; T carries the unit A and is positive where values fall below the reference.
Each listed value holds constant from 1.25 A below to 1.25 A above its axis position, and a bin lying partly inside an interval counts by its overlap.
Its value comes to -1.6 A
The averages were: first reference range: 6.33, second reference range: 6.5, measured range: 6.99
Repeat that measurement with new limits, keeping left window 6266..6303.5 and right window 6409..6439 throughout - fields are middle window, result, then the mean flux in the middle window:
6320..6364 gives -1.3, 6.66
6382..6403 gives 0.6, 6.26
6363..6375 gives 1.0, 5.91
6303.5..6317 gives 1.2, 5.9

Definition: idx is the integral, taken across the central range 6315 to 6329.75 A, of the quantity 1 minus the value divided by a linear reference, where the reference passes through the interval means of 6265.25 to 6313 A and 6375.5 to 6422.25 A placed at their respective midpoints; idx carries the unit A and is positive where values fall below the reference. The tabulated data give -0.53 A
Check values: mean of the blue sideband 6.38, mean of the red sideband 6.26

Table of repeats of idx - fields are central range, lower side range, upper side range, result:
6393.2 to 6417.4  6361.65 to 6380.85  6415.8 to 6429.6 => 2.7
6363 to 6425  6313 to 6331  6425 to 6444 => 3.6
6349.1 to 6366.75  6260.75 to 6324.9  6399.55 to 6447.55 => -0.6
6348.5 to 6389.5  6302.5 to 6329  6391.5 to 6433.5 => -2.4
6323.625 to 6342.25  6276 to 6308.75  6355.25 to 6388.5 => -0.8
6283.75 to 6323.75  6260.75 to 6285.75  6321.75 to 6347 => 1.4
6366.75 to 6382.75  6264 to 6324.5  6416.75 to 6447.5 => 0.1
